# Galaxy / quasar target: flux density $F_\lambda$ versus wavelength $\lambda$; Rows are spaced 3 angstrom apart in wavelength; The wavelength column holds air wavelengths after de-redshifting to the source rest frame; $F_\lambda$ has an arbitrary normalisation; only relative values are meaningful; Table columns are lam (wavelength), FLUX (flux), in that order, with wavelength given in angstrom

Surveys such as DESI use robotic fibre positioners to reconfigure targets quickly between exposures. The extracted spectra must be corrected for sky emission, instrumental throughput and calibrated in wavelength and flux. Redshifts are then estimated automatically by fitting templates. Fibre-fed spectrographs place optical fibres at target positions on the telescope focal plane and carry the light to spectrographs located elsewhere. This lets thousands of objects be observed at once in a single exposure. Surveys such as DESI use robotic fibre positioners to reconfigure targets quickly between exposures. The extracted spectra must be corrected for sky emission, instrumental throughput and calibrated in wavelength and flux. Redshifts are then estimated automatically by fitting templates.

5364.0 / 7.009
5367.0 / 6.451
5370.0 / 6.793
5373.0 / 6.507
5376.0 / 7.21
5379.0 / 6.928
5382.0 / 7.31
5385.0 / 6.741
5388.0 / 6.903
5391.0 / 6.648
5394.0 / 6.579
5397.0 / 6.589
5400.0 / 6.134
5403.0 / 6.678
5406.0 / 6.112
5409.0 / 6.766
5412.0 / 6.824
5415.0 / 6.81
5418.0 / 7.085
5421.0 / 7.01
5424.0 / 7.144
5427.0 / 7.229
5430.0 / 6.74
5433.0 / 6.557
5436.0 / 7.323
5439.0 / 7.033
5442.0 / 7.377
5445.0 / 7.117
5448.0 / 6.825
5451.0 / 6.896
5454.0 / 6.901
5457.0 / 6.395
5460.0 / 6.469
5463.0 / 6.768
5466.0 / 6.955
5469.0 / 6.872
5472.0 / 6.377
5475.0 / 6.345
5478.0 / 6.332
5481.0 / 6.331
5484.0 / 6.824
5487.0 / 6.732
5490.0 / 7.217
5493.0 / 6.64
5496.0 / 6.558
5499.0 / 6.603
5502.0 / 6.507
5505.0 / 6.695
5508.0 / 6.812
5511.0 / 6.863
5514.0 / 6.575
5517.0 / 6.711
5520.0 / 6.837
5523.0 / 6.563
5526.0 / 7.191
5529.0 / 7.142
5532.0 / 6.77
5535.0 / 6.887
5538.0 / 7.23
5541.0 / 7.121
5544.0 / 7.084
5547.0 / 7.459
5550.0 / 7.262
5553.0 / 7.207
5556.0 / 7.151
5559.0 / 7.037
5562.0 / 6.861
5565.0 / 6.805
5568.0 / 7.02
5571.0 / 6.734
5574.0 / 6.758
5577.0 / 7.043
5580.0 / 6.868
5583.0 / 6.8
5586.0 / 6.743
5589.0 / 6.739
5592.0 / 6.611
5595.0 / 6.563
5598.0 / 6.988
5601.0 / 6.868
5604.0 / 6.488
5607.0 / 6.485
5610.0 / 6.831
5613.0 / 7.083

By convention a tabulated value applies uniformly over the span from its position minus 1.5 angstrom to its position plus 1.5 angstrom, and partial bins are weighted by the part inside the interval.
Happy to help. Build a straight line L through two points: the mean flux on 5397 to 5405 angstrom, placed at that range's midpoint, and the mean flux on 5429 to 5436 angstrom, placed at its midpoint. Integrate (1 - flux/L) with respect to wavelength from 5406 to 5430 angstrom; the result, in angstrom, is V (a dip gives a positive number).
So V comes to -1.1 angstrom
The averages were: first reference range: 6.42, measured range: 6.91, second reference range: 6.79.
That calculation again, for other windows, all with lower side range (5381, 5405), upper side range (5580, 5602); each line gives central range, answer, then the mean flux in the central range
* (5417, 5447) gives -1.6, 7.06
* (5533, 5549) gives -1.0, 7.15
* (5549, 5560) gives -0.7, 7.17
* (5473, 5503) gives 0.5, 6.61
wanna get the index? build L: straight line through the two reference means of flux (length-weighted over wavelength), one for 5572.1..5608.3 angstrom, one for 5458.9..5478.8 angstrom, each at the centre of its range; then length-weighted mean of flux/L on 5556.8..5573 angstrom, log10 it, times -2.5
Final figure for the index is -0.03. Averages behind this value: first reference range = 6.6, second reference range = 6.75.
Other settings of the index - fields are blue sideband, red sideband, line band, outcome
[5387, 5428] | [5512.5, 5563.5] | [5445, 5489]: 0.03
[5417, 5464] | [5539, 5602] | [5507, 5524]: 0.03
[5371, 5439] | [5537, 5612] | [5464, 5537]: 0.02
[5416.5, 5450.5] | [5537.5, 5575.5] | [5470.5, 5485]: 0.10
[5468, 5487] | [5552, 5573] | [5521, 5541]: -0.03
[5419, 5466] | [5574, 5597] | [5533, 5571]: -0.04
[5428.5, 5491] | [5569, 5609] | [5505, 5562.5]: -0.03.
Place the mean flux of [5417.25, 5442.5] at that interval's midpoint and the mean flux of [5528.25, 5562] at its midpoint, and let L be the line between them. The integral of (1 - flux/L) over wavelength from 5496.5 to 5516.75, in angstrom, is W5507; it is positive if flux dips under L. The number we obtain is 1.2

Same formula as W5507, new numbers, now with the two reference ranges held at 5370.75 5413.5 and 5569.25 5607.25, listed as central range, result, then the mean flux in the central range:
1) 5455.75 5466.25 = 0.17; 6.62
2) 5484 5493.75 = -0.20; 6.87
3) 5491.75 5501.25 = 0.20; 6.59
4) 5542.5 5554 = -0.87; 7.26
